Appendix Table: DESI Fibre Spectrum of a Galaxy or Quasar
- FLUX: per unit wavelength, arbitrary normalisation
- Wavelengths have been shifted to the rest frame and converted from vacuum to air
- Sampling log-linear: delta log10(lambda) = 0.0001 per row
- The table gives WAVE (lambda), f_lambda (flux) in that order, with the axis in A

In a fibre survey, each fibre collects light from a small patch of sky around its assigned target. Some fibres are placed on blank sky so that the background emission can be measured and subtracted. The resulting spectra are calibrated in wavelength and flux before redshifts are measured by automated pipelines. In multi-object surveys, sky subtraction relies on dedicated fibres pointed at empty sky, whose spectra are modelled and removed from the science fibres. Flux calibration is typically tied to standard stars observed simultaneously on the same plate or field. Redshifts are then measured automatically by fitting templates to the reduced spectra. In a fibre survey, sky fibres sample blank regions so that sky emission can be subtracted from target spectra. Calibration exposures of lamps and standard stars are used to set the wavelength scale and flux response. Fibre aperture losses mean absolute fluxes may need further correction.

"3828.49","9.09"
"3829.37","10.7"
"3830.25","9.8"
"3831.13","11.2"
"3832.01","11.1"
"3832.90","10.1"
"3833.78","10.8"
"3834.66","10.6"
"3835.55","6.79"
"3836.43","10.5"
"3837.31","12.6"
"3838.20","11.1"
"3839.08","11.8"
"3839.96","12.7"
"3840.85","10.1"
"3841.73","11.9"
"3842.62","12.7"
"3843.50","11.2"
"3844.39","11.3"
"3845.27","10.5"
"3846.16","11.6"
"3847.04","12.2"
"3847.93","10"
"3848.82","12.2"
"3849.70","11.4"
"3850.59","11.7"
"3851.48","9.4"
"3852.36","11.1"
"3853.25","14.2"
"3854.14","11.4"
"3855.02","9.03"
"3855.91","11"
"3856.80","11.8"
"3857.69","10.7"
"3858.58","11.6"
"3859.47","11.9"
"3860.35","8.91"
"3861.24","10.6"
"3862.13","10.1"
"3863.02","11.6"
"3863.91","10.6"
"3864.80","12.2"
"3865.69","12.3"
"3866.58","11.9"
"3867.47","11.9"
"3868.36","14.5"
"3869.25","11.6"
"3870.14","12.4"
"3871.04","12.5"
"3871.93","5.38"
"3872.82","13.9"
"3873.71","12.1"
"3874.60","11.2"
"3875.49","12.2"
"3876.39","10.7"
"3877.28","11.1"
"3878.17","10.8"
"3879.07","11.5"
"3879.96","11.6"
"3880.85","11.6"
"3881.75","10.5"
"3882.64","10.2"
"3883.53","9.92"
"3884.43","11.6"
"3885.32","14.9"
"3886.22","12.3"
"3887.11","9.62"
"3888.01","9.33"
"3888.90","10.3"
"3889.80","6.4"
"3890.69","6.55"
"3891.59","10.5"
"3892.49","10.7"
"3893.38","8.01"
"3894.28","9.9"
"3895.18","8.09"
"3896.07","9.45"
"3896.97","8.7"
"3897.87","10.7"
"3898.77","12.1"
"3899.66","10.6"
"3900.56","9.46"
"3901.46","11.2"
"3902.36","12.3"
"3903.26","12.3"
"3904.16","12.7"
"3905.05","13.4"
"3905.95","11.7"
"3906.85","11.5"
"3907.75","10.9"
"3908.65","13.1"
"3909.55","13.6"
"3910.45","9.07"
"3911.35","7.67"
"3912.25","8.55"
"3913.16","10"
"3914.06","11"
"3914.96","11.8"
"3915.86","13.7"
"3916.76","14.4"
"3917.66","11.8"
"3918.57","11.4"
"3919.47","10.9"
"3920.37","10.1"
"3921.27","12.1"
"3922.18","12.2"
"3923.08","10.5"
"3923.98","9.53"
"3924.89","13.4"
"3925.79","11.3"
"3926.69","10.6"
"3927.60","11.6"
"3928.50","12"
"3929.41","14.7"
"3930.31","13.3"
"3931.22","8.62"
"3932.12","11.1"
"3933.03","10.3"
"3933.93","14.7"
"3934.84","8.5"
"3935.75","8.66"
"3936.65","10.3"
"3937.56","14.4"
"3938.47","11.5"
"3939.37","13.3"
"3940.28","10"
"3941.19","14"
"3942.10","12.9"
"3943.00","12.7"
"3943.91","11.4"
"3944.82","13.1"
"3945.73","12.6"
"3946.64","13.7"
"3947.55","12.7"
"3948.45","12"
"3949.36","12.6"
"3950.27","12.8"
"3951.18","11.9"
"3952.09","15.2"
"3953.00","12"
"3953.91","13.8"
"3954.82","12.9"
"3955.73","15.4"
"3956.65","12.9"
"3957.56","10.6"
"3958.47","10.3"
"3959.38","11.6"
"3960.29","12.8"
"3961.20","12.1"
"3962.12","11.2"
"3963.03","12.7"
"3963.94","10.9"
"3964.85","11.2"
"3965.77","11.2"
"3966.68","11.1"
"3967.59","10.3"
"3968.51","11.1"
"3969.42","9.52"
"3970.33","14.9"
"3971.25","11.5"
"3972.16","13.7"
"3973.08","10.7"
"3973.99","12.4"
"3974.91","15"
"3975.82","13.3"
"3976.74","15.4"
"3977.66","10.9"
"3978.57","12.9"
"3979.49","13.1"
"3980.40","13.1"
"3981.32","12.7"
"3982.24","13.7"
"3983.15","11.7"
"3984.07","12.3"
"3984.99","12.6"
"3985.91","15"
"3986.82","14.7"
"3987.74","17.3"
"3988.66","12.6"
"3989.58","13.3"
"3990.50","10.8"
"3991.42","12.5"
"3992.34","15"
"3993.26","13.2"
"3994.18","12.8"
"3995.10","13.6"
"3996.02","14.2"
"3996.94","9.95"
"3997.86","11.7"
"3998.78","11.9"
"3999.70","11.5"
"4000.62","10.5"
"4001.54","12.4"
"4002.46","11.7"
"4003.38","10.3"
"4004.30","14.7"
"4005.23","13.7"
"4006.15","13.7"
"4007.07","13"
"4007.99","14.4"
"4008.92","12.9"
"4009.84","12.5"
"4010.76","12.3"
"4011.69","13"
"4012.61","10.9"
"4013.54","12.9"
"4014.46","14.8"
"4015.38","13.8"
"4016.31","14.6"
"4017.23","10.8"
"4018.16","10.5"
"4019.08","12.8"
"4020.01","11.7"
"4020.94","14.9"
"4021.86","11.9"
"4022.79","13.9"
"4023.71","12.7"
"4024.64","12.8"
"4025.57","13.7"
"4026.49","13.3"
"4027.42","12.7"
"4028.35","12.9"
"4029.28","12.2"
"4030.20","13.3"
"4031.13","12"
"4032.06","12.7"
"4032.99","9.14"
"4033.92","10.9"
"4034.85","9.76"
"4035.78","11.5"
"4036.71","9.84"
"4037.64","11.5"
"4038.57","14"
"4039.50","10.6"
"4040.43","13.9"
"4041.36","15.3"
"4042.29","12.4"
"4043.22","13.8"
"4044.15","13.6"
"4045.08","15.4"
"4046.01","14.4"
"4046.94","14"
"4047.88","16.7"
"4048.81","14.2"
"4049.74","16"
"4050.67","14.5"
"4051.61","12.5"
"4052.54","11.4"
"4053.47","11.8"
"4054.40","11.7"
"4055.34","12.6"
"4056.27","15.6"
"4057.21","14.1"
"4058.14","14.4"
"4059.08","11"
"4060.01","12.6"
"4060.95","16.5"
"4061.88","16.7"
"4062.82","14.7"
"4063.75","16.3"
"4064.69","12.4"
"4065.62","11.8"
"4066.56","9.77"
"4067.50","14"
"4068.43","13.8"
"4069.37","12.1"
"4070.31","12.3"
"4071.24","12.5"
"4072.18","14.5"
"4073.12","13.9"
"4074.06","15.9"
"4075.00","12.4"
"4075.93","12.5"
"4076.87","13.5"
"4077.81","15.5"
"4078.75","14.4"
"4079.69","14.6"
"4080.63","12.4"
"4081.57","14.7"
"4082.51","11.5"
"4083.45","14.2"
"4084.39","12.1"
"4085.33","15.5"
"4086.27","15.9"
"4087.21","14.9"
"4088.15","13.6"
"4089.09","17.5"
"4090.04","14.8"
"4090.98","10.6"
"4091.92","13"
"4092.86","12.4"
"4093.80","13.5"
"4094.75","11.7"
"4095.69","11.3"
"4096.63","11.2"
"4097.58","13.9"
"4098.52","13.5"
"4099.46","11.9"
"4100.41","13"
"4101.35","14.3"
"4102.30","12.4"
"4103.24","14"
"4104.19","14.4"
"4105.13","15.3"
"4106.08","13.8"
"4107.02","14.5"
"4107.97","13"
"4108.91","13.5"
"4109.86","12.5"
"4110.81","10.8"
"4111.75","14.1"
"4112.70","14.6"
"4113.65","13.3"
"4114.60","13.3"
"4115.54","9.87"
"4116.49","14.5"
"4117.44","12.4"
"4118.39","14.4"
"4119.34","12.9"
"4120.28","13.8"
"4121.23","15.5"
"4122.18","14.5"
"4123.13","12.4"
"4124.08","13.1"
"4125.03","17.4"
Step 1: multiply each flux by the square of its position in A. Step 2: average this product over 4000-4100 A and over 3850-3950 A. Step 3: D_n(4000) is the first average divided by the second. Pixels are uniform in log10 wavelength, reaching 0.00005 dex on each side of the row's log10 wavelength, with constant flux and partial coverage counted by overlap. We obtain 1.3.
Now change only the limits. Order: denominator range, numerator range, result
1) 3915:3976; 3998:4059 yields 1.11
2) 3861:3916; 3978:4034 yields 1.24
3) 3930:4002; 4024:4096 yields 1.13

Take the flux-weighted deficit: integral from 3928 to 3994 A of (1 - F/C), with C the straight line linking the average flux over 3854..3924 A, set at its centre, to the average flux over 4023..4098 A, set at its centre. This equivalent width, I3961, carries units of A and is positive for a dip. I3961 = -2.77 A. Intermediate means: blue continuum 11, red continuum 13.3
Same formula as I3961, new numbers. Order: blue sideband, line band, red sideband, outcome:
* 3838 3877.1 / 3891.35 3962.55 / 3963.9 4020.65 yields 2.6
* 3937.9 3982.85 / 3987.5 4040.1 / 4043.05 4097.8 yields 2.0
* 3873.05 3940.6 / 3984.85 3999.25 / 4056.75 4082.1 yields -0.9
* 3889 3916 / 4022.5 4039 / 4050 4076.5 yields 0.9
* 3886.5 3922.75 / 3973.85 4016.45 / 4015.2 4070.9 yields -2.7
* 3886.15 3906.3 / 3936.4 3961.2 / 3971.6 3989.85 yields -0.9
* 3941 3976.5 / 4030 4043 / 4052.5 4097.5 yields 1.2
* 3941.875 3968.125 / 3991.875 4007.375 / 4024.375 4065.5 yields 0.2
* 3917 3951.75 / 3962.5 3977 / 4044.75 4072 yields 0.3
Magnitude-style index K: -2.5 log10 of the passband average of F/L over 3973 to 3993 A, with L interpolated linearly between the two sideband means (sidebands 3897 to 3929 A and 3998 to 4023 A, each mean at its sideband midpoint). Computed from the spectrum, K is -0.08 mag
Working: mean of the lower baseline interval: 11.4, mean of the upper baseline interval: 12.6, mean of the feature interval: 13.3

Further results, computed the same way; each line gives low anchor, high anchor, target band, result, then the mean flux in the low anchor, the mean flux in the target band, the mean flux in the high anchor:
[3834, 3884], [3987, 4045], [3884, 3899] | 0.16 mag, 11.2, 9.91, 12.7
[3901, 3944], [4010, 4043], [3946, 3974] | -0.02 mag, 11.6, 12.2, 12.5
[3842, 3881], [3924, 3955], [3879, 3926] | 0.09 mag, 11.4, 10.9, 12.2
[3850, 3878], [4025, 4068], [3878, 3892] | 0.11 mag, 11.3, 10.5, 13.1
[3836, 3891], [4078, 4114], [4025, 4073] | -0.01 mag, 11.2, 13.1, 13.5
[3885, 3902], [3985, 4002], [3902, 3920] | -0.11 mag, 9.91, 11.6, 12.9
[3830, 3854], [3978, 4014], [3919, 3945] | 0.05 mag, 11.1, 11.6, 12.8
